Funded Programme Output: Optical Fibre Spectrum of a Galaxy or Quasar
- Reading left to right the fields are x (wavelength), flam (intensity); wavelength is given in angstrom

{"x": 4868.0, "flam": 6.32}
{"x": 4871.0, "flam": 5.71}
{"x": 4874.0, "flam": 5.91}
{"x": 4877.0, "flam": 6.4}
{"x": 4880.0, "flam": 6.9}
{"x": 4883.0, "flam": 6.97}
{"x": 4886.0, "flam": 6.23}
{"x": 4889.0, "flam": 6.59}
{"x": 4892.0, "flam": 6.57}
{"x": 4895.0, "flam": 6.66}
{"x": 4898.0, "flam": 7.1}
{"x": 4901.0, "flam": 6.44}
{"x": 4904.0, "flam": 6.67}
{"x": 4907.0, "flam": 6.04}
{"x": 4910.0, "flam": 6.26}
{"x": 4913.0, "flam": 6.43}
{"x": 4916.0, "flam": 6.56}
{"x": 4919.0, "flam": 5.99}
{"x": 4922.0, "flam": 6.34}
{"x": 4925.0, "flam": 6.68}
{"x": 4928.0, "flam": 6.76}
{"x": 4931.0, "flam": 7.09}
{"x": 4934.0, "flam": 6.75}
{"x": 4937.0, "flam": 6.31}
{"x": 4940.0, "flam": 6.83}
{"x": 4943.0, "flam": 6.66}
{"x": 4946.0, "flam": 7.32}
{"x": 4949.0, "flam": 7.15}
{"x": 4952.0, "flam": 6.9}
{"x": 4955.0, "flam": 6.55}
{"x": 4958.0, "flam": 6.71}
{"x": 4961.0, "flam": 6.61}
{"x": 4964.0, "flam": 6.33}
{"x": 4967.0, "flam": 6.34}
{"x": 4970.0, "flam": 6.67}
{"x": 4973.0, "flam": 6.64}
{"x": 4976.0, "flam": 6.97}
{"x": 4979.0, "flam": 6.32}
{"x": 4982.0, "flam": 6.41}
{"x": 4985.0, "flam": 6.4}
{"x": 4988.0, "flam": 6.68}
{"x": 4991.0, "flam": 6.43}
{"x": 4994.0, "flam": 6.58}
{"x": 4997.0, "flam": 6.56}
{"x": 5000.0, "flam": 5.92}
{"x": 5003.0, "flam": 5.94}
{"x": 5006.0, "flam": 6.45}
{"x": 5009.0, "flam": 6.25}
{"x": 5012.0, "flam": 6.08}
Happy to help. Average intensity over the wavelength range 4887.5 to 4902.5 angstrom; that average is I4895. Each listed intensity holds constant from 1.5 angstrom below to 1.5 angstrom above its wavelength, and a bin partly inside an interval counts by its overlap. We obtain 6.67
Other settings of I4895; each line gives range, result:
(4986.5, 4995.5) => 6.56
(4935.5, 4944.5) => 6.6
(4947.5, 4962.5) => 6.78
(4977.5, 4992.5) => 6.45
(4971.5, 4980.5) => 6.64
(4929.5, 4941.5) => 6.75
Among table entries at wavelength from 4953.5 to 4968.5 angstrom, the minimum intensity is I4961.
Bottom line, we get 6.33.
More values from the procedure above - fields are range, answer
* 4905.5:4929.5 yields 5.99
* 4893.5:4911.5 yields 6.04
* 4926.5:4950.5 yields 6.31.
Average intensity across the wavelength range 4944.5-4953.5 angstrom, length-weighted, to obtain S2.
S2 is 7.12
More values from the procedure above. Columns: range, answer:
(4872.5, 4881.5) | 6.4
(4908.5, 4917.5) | 6.42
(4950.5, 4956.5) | 6.73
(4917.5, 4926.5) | 6.34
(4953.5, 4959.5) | 6.63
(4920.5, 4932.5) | 6.72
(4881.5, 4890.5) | 6.6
